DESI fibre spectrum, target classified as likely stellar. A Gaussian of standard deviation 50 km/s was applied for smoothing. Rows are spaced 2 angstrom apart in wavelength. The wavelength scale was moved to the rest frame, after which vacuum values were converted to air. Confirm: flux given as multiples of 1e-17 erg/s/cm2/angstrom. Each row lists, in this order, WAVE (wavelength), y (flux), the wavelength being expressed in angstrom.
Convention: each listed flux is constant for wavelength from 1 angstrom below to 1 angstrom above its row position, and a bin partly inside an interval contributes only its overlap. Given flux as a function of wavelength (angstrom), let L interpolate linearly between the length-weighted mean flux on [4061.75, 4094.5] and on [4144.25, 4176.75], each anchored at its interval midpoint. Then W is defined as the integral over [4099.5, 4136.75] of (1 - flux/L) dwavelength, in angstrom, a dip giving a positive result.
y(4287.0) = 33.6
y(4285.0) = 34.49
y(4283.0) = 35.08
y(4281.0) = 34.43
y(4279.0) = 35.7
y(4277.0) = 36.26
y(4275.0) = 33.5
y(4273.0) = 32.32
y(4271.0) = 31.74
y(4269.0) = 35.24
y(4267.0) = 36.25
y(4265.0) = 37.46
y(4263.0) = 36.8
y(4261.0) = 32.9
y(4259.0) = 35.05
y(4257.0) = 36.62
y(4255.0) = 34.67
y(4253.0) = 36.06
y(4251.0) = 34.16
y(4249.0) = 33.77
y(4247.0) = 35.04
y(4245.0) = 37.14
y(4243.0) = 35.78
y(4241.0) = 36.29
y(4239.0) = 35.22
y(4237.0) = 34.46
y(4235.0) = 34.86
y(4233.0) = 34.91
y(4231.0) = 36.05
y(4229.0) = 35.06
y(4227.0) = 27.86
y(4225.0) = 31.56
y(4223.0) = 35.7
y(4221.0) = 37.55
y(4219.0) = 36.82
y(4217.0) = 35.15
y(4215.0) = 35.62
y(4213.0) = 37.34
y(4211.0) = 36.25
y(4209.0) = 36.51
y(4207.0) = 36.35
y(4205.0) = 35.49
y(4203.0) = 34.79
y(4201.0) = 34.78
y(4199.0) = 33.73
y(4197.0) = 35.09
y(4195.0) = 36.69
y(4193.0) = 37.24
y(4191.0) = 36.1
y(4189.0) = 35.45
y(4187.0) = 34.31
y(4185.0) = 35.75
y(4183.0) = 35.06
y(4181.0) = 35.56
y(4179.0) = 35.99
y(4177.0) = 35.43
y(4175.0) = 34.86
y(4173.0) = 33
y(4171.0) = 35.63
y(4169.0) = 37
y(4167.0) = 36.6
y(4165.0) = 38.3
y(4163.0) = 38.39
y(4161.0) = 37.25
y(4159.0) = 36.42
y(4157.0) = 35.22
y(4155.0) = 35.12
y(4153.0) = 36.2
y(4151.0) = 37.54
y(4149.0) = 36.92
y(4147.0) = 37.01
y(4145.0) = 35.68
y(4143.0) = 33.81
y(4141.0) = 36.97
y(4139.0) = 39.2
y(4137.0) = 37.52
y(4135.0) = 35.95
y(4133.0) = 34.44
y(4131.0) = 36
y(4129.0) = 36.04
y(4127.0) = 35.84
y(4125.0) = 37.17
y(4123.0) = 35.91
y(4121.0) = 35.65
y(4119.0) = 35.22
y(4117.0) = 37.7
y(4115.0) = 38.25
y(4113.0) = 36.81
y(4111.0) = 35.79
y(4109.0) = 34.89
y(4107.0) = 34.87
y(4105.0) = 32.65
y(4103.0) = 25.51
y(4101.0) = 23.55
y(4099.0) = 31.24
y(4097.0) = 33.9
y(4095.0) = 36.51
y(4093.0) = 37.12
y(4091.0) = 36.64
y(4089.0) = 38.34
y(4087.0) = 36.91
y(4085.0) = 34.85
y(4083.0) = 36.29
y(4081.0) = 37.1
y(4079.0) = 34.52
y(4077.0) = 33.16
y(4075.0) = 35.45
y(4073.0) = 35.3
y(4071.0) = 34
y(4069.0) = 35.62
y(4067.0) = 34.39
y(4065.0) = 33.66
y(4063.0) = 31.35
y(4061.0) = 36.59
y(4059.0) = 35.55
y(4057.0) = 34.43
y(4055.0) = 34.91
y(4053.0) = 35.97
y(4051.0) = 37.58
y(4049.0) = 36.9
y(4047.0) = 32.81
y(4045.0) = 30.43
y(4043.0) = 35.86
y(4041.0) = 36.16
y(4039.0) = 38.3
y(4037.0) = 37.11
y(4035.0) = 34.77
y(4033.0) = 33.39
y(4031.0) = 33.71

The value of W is 1.3 angstrom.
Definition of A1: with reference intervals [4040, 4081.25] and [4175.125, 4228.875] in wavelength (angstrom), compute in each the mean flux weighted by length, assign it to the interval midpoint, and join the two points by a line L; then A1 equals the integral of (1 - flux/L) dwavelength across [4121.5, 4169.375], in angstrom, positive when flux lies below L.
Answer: -1.9 angstrom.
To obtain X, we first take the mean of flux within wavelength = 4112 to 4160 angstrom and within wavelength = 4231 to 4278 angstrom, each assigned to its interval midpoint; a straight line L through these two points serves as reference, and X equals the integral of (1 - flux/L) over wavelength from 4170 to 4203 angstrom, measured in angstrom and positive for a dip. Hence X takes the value 0.5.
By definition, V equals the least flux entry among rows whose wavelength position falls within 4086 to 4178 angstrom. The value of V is 23.55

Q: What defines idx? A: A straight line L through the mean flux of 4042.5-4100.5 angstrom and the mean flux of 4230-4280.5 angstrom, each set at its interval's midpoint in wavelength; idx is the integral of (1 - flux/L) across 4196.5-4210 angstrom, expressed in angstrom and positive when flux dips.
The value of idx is -0.1 angstrom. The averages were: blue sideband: 35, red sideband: 35.1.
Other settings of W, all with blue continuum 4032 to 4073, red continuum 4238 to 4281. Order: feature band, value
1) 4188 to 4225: -0.75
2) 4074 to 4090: -0.37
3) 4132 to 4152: -0.83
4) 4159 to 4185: -0.75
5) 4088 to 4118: 0.67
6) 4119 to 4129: -0.29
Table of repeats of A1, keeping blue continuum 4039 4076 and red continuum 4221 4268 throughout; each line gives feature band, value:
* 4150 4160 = -0.3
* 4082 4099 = -0.5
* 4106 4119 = -0.5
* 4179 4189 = -0.1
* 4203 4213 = -0.3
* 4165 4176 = -0.2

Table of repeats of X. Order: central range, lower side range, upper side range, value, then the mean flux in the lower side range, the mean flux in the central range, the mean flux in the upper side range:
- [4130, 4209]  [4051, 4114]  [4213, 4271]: -2.6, 34.5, 36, 35.1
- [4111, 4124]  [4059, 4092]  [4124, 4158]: -0.2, 35.3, 36.5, 36.3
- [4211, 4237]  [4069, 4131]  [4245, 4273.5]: 0.0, 34.9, 34.9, 35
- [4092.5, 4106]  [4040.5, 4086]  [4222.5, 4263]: 1.4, 34.9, 31.3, 34.7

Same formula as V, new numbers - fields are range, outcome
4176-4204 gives 33.73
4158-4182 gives 33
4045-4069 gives 30.43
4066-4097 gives 33.16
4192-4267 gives 27.86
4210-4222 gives 35.15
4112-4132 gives 35.22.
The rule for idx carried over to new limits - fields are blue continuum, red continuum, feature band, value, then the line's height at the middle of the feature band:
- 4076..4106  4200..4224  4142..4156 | -0.5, 34.9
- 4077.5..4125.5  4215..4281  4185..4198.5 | -0.3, 34.9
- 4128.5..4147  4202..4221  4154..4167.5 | -0.2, 36.2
